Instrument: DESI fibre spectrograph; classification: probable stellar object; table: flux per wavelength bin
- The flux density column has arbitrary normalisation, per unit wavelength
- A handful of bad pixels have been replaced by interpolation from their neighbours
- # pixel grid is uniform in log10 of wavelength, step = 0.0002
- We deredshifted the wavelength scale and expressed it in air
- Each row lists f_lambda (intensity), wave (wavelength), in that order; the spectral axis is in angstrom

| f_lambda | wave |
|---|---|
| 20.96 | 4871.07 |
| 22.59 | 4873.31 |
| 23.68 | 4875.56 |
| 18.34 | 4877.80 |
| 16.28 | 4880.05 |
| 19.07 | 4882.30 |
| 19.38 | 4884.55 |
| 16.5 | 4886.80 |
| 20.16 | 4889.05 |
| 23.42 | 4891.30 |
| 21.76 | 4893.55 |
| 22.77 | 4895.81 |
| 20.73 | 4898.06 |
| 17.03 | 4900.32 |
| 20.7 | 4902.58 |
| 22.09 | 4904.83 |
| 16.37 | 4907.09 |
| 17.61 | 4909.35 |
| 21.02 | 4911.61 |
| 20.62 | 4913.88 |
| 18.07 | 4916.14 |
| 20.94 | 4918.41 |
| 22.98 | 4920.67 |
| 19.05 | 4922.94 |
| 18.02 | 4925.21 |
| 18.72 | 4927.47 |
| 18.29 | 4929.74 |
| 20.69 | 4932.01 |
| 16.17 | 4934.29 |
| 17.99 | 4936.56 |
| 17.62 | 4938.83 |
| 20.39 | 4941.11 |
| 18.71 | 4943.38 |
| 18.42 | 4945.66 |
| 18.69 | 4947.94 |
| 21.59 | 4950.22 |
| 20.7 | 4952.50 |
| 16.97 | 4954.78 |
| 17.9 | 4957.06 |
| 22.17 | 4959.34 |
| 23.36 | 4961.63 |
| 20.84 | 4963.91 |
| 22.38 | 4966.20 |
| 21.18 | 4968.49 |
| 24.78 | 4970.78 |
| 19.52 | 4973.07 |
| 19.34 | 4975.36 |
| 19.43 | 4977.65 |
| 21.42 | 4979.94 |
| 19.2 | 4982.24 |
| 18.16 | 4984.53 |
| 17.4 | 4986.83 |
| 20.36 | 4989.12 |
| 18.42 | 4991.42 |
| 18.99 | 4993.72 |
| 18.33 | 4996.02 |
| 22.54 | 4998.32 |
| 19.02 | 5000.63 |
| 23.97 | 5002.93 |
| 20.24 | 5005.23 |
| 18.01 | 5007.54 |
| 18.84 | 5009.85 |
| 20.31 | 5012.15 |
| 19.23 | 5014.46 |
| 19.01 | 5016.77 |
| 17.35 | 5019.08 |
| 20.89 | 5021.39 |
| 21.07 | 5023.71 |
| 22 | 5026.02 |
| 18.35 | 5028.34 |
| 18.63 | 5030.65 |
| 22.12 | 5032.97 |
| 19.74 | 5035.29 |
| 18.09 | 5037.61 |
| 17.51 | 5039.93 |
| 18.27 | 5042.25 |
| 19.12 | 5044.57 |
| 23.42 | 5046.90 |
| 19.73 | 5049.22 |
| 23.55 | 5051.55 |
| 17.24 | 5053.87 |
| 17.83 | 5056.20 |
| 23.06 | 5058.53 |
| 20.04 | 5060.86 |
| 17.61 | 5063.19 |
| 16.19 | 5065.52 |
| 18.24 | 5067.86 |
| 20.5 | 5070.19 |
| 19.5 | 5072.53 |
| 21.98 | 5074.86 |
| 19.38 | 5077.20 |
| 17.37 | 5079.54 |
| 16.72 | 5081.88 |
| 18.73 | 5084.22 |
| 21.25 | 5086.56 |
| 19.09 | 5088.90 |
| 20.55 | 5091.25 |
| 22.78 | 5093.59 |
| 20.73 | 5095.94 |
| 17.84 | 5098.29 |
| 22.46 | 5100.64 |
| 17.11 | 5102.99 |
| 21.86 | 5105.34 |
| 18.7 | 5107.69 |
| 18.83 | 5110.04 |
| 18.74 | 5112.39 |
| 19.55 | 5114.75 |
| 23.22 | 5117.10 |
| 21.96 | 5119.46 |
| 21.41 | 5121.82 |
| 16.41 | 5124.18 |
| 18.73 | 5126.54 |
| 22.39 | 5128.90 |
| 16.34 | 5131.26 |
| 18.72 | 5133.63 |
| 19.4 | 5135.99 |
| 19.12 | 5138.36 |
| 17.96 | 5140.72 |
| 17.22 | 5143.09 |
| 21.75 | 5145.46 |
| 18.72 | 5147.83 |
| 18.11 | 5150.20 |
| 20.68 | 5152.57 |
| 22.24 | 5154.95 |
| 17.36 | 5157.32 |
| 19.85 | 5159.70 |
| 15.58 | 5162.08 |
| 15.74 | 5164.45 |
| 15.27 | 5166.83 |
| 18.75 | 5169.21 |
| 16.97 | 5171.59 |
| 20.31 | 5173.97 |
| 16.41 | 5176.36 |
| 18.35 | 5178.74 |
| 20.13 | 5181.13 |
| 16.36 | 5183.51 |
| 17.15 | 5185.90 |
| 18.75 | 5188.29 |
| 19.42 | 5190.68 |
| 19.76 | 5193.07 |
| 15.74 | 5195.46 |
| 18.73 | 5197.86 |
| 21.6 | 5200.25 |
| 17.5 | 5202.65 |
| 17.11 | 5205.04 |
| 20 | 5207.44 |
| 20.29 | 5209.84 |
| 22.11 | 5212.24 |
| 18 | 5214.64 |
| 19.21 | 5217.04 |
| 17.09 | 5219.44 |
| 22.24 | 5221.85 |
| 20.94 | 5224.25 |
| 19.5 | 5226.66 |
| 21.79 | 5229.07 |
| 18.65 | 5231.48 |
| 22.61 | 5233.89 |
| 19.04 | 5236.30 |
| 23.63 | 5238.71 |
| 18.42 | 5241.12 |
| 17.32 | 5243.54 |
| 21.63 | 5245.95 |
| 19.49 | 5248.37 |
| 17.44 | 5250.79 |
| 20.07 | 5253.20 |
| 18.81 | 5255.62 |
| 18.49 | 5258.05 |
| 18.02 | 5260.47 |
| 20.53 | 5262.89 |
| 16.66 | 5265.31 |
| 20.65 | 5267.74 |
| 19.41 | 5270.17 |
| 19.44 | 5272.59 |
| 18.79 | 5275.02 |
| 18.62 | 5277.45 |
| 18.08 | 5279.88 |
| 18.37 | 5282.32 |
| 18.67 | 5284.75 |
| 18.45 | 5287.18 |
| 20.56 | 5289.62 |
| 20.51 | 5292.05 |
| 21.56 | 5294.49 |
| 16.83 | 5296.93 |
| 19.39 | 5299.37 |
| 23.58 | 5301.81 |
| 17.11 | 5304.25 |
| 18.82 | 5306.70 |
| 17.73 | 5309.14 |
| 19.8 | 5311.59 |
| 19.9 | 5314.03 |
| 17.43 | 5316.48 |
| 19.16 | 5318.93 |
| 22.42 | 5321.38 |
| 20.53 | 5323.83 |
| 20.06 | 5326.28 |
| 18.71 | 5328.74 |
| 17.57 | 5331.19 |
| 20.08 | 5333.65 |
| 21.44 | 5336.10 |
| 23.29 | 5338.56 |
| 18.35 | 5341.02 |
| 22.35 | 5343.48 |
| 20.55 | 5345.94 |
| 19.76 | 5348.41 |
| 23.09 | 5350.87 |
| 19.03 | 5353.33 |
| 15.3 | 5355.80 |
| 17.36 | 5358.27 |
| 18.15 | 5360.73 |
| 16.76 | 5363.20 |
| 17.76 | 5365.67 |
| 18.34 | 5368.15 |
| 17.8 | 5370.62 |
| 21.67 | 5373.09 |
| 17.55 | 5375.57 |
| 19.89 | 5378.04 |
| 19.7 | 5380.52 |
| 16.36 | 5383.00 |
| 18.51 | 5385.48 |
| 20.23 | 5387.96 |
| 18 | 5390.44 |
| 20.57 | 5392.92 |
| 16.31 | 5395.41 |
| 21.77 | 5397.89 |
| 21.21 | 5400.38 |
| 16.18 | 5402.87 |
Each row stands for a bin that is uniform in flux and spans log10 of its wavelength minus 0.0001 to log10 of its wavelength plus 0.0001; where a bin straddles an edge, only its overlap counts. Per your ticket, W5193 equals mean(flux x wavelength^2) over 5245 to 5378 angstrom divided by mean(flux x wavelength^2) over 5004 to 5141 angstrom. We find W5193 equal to 1.08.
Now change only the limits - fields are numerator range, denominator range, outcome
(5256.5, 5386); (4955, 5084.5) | 1.09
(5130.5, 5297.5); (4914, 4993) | 1.07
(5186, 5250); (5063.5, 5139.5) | 1.05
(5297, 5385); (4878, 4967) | 1.16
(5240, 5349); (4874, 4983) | 1.13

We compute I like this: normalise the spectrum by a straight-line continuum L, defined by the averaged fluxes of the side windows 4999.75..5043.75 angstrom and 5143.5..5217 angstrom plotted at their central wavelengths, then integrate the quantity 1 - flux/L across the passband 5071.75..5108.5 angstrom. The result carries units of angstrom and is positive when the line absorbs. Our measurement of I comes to -1.1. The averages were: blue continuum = 19.6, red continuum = 18.6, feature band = 19.8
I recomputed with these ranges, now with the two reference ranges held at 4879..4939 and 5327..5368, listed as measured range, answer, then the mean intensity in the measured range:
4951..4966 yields -0.8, 20.5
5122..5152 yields 0.8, 18.9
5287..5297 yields -0.4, 20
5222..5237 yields -1.0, 20.6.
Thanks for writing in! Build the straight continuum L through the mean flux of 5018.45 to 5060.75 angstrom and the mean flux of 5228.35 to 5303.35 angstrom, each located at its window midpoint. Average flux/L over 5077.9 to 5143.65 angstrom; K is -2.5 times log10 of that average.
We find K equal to 0.017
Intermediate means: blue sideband 19.9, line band 19.5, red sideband 19.5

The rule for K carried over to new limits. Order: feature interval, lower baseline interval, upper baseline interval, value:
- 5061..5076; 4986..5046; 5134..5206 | 0.01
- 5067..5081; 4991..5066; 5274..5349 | 0.01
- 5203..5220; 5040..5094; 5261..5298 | 0.01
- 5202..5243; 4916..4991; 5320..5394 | -0.02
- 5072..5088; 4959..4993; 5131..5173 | 0.00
